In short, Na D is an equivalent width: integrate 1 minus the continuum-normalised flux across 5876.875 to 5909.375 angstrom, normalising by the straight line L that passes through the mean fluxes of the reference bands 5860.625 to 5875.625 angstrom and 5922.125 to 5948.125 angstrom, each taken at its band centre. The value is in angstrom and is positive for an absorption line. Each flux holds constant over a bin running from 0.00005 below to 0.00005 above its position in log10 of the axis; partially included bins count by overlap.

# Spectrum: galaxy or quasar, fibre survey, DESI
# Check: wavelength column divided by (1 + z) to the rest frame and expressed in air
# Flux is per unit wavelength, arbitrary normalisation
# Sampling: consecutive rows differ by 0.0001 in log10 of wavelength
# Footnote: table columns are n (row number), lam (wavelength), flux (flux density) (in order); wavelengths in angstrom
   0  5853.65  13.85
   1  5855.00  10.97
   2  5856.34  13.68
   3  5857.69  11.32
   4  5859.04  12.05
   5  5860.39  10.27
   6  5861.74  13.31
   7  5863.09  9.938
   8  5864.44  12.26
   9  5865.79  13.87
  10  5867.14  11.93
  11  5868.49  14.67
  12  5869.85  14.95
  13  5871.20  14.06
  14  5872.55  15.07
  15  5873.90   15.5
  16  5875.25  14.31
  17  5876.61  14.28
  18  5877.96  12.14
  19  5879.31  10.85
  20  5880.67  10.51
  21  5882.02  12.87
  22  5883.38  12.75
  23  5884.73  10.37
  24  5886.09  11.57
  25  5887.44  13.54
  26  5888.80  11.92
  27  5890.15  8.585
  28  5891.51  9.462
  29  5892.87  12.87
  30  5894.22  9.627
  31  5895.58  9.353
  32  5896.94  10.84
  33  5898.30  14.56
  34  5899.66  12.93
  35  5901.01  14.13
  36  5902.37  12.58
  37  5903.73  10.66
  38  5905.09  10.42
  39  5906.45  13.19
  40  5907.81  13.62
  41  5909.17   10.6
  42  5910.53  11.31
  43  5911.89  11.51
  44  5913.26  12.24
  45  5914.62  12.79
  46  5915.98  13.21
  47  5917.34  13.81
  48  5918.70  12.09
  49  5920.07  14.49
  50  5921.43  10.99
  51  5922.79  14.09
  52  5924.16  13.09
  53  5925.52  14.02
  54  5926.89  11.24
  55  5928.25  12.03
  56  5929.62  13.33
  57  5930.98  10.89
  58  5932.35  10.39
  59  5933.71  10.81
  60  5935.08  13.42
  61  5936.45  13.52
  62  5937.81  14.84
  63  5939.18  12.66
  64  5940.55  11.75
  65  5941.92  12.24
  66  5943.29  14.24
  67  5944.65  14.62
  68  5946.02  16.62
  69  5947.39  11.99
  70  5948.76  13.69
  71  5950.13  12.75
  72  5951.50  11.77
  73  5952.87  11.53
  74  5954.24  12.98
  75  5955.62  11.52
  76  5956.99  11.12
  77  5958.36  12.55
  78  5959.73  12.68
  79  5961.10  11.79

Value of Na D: 3.9 angstrom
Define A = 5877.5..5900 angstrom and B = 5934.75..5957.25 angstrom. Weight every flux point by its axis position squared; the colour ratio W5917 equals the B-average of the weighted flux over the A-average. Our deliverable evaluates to 1.16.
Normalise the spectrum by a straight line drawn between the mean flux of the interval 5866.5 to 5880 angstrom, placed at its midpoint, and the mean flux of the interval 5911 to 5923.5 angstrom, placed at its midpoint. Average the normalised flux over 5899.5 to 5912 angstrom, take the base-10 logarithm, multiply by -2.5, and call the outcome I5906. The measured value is 0.08 mag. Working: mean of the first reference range 13.8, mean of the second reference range 12.8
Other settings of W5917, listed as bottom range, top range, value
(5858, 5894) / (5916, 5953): 1.06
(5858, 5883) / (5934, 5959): 1.03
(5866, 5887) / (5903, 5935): 0.95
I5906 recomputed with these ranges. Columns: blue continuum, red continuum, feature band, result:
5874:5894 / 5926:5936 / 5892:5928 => -0.040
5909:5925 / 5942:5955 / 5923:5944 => 0.030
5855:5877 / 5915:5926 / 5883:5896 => 0.195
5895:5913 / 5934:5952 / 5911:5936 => 0.017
